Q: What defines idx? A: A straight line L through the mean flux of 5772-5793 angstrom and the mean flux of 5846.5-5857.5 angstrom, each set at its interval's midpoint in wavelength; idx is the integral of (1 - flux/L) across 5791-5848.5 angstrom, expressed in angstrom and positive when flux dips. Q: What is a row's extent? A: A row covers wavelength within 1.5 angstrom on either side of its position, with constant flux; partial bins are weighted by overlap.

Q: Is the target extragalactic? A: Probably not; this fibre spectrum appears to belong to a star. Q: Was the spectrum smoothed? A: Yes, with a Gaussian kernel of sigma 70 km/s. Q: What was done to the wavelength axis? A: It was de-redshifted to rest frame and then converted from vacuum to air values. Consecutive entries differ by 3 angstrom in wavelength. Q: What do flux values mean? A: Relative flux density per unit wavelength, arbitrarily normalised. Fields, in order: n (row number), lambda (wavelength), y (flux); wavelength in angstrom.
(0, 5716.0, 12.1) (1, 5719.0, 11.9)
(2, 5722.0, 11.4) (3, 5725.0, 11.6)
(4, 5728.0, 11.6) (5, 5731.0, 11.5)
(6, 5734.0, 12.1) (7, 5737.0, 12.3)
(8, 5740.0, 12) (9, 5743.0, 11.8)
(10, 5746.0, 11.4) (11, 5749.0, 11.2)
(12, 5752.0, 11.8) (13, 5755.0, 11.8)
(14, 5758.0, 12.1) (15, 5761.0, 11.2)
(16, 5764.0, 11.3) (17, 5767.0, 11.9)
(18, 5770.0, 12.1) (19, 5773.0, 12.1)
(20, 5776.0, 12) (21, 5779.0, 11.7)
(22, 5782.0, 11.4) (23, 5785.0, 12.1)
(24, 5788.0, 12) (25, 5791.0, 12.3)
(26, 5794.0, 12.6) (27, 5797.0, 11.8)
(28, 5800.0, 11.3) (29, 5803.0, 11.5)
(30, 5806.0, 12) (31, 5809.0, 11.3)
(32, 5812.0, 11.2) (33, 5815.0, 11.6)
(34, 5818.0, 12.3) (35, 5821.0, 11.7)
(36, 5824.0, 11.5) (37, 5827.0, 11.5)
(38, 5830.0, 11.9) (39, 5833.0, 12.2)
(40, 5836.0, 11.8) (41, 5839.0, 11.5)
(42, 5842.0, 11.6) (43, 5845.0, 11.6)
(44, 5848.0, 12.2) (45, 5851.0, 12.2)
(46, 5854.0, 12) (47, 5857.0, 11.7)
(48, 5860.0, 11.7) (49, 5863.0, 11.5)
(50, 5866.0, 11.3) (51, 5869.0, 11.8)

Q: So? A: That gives 1.2 angstrom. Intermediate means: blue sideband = 12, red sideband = 12.1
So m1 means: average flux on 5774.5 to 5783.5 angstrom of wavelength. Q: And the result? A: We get 11.7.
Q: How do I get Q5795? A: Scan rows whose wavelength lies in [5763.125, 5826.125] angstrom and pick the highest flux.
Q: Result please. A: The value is 12.6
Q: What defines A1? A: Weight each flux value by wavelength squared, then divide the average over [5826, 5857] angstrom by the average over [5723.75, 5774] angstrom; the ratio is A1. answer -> 1.04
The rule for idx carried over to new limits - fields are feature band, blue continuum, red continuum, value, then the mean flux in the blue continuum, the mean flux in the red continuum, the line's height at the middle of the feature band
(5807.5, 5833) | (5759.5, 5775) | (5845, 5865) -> 0.31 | 11.7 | 11.8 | 11.8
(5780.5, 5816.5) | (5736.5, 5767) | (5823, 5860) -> -0.04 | 11.7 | 11.8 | 11.7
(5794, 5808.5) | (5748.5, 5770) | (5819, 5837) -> 0.02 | 11.7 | 11.8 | 11.7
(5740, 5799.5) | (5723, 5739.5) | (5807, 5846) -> -0.29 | 11.8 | 11.7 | 11.8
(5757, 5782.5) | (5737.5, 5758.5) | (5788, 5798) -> 0.44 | 11.7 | 12.2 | 12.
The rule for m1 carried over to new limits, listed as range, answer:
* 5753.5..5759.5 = 12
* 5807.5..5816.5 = 11.4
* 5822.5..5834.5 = 11.8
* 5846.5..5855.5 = 12.1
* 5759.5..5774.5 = 11.7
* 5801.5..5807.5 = 11.8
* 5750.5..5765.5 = 11.6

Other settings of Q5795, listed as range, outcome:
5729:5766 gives 12.3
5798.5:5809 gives 12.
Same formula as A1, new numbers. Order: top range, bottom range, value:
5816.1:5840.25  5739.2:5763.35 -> 1.04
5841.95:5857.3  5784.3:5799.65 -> 1.01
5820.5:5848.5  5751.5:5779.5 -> 1.02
